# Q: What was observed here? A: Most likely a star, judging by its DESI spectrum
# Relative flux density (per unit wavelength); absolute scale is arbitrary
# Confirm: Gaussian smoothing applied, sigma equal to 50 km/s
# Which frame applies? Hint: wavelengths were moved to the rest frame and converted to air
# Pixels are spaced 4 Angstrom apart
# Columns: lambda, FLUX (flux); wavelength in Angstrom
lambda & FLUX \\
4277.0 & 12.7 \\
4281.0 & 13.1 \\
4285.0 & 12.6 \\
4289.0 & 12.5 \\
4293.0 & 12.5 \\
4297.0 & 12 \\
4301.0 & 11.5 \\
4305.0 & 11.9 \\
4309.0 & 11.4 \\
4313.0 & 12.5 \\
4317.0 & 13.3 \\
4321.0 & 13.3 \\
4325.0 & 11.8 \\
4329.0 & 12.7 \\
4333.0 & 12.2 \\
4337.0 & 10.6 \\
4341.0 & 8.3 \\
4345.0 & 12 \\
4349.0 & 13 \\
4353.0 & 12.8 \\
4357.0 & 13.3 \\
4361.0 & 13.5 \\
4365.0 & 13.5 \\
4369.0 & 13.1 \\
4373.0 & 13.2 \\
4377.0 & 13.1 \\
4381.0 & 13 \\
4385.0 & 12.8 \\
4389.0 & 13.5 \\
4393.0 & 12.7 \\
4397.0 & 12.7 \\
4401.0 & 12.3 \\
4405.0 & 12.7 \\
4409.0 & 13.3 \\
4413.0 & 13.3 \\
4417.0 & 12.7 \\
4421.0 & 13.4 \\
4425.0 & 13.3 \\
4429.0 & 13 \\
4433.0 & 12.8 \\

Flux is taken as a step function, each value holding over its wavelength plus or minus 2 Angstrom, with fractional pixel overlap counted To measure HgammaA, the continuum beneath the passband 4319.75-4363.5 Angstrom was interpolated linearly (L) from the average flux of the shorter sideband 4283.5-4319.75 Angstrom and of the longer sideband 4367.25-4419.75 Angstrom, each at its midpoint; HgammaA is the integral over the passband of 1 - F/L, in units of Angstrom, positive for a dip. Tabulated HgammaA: 1.5 Angstrom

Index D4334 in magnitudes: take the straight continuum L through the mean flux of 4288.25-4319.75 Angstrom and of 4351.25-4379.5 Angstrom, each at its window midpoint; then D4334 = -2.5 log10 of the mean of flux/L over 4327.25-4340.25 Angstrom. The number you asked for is 0.109 mag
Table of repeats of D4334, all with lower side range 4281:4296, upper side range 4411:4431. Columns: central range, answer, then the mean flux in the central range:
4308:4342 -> 0.07 mag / 11.9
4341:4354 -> 0.08 mag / 11.9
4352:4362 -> -0.03 mag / 13.2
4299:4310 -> 0.09 mag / 11.6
